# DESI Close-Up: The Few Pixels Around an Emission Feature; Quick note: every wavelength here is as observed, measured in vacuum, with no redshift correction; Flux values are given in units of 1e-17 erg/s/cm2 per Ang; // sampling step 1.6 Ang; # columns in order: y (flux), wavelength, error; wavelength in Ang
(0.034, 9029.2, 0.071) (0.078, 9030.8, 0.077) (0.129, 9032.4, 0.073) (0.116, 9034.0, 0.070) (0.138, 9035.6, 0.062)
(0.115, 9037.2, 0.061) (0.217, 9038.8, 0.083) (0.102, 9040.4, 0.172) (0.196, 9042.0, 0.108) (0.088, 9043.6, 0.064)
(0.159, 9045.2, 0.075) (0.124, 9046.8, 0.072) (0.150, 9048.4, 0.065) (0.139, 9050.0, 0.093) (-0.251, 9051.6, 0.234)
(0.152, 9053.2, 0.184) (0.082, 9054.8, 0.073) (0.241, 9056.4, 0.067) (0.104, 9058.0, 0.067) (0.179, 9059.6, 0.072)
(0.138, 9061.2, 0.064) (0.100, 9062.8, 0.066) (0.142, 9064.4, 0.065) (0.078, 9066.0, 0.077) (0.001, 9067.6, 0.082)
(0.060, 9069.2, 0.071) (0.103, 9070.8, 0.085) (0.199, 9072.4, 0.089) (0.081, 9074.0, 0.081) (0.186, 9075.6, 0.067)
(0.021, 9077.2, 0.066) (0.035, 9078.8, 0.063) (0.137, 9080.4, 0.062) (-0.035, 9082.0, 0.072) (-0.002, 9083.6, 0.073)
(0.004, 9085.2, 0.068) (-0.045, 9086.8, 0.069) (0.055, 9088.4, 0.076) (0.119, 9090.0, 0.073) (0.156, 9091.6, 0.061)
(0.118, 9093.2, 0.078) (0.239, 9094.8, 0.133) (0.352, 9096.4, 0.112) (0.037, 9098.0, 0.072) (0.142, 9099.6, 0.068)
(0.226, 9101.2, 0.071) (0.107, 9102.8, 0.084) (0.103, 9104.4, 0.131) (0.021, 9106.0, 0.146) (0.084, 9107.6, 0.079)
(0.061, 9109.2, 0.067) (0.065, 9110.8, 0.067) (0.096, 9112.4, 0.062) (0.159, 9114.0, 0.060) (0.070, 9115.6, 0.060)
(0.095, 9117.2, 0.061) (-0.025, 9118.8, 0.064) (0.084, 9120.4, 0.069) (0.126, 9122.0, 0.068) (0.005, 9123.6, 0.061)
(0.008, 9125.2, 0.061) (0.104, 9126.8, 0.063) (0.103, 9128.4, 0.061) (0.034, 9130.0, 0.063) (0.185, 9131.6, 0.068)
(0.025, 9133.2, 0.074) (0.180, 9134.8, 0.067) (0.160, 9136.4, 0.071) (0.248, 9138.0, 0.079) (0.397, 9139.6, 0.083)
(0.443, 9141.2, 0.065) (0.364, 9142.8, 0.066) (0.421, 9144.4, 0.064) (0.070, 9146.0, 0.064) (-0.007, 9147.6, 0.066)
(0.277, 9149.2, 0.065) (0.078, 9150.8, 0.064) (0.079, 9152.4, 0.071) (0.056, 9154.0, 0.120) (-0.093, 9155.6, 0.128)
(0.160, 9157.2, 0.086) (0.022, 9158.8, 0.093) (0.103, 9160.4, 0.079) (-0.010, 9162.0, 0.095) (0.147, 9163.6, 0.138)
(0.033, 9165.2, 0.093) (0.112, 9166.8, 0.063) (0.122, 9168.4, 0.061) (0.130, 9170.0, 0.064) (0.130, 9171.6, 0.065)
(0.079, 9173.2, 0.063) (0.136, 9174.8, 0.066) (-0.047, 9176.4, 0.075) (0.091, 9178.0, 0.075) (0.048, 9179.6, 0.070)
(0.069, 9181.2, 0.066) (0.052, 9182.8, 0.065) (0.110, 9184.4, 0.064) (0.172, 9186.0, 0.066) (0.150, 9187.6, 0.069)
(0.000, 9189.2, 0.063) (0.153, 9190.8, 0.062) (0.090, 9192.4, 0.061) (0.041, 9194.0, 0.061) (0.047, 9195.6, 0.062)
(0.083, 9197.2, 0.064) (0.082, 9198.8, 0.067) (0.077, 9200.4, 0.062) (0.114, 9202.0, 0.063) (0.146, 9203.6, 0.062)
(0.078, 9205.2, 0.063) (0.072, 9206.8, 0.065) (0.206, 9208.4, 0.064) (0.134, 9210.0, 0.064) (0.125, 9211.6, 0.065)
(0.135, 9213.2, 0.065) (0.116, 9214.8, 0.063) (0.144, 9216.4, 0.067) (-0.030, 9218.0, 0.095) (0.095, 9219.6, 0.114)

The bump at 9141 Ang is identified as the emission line H-beta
